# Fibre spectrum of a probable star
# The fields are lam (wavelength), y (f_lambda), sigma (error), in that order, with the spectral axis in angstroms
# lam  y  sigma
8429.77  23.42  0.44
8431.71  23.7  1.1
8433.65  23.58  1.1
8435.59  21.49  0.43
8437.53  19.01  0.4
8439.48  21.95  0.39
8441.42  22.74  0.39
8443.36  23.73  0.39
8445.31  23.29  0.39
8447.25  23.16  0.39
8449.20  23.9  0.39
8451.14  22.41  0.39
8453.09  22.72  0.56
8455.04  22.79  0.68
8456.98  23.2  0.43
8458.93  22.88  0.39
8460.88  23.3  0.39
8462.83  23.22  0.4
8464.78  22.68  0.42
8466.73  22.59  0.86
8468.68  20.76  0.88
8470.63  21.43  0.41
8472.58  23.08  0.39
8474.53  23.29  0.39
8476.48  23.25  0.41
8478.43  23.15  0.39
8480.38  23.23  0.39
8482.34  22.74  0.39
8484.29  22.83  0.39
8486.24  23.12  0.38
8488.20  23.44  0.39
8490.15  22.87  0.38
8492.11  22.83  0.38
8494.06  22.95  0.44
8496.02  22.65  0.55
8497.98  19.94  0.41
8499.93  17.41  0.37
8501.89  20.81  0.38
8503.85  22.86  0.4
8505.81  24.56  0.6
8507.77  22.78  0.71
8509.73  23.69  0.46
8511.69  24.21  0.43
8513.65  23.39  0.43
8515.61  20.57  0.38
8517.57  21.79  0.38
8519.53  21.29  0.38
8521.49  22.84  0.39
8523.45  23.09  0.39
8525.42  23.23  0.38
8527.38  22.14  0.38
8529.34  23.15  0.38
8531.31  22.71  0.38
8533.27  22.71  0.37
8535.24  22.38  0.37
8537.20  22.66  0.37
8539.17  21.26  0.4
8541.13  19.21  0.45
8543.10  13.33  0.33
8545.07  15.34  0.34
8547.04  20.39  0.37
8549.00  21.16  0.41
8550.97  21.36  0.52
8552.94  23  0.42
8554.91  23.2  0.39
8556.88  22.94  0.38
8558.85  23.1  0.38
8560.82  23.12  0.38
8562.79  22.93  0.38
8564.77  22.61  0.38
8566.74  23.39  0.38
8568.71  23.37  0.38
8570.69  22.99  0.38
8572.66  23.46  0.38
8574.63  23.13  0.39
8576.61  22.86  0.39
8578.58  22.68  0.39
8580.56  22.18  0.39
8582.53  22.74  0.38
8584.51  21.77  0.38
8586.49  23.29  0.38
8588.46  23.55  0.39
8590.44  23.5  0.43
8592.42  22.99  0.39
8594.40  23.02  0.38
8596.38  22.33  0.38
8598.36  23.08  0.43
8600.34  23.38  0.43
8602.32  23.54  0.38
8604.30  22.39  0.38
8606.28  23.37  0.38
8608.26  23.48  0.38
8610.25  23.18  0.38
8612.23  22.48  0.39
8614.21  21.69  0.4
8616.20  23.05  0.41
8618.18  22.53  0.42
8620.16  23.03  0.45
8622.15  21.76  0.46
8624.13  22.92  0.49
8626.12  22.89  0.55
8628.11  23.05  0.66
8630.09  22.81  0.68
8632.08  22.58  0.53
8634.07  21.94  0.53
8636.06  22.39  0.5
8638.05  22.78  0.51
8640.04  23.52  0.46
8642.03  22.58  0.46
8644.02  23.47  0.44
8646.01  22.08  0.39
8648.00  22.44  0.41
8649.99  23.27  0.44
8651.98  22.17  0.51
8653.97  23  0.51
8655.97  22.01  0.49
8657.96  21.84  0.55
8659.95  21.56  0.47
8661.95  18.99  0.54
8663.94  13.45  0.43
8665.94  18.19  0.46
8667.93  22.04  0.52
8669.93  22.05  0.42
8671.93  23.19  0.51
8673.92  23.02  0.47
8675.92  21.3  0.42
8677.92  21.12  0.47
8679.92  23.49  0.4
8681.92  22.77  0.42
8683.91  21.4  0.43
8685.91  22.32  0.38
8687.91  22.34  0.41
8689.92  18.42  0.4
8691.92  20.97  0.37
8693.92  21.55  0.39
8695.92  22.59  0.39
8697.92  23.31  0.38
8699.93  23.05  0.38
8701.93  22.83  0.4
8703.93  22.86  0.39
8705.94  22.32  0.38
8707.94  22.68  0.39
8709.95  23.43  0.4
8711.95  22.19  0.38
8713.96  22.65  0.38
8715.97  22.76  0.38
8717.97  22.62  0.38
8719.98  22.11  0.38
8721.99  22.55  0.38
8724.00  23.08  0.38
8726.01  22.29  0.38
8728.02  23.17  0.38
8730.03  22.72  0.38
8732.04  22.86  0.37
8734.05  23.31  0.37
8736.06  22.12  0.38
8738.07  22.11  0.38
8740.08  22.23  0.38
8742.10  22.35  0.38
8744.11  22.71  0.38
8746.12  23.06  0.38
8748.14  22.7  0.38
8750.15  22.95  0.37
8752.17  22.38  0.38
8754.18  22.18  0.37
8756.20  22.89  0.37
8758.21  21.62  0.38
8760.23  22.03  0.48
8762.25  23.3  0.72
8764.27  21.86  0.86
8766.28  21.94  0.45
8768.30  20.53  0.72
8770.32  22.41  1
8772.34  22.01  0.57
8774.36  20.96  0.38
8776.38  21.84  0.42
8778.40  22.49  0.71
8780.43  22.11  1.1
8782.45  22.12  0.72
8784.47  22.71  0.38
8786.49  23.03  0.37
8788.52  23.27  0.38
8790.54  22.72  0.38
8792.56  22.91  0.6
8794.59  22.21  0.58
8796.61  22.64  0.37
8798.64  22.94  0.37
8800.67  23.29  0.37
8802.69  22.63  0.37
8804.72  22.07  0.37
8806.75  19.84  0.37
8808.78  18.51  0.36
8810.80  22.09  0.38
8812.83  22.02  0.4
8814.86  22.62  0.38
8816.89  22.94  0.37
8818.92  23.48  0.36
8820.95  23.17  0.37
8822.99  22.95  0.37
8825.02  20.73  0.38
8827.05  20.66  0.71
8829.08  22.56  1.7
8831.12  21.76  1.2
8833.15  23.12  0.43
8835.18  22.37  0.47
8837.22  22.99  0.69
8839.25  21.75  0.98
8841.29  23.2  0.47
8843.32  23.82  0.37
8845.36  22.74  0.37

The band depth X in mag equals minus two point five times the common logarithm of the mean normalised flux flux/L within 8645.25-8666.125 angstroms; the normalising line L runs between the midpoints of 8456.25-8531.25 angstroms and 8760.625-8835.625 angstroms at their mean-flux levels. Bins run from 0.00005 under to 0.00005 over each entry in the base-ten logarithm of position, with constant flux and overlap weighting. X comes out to 0.07 mag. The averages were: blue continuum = 22.6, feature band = 20.9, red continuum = 22.2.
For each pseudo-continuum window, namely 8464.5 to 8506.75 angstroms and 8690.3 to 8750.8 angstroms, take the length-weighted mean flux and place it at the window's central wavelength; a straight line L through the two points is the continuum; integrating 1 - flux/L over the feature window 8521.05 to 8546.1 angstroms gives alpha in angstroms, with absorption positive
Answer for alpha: 1.5 angstroms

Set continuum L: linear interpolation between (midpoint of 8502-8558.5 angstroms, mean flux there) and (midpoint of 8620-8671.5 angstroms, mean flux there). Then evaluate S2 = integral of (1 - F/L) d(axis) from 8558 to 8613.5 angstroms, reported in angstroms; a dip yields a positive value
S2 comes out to -2.90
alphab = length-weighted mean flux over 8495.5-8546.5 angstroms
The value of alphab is 21.5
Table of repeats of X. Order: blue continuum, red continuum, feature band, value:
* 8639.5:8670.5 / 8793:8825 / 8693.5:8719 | -0.052 mag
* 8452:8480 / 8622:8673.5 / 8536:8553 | 0.143 mag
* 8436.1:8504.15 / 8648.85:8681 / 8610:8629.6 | -0.053 mag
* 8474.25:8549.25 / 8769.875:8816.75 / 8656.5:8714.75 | 0.021 mag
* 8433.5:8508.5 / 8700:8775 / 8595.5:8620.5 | -0.019 mag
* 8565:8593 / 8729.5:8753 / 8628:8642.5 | 0.008 mag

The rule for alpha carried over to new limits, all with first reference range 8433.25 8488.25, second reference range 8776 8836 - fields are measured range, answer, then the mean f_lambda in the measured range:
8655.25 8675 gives 1.61 angstroms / 20.6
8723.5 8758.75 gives -0.40 angstroms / 22.6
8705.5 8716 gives -0.14 angstroms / 22.7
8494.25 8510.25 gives 0.57 angstroms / 21.8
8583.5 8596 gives -0.25 angstroms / 23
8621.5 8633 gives -0.11 angstroms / 22.7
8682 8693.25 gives 0.59 angstroms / 21.2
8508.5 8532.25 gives -0.05 angstroms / 22.7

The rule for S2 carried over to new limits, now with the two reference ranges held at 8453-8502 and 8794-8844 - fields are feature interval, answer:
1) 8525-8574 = 1.33 angstroms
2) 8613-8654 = -0.55 angstroms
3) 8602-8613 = -0.34 angstroms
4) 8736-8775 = 0.09 angstroms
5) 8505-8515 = -0.52 angstroms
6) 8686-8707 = 0.26 angstroms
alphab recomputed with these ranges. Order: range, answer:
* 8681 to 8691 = 21.4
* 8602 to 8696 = 22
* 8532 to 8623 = 22.3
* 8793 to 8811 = 21.8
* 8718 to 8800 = 22.4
